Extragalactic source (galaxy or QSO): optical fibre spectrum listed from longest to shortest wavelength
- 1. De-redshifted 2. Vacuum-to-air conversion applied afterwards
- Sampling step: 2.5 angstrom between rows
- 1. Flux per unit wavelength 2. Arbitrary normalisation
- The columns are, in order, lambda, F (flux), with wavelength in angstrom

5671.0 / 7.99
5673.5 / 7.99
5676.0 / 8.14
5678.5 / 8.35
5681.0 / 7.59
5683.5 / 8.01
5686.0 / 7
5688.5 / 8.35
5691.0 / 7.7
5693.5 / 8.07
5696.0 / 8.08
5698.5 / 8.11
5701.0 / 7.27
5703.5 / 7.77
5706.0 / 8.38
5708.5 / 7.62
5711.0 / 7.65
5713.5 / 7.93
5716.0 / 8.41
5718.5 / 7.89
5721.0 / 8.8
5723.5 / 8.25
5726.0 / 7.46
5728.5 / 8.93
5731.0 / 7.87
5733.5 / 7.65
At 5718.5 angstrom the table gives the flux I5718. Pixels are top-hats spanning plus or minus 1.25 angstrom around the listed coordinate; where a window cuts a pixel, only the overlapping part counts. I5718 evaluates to 7.89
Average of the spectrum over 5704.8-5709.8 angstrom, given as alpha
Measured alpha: 7.99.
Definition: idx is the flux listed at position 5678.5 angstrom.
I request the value 8.35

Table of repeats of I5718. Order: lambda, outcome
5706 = 8.38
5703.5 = 7.77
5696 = 8.08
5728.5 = 8.93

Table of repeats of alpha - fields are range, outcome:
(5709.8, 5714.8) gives 7.8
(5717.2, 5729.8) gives 8.26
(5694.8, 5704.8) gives 7.81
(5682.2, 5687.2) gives 7.51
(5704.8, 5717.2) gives 7.99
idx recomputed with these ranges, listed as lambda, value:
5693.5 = 8.07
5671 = 7.99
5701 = 7.27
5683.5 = 8.01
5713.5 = 7.93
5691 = 7.7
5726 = 7.46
